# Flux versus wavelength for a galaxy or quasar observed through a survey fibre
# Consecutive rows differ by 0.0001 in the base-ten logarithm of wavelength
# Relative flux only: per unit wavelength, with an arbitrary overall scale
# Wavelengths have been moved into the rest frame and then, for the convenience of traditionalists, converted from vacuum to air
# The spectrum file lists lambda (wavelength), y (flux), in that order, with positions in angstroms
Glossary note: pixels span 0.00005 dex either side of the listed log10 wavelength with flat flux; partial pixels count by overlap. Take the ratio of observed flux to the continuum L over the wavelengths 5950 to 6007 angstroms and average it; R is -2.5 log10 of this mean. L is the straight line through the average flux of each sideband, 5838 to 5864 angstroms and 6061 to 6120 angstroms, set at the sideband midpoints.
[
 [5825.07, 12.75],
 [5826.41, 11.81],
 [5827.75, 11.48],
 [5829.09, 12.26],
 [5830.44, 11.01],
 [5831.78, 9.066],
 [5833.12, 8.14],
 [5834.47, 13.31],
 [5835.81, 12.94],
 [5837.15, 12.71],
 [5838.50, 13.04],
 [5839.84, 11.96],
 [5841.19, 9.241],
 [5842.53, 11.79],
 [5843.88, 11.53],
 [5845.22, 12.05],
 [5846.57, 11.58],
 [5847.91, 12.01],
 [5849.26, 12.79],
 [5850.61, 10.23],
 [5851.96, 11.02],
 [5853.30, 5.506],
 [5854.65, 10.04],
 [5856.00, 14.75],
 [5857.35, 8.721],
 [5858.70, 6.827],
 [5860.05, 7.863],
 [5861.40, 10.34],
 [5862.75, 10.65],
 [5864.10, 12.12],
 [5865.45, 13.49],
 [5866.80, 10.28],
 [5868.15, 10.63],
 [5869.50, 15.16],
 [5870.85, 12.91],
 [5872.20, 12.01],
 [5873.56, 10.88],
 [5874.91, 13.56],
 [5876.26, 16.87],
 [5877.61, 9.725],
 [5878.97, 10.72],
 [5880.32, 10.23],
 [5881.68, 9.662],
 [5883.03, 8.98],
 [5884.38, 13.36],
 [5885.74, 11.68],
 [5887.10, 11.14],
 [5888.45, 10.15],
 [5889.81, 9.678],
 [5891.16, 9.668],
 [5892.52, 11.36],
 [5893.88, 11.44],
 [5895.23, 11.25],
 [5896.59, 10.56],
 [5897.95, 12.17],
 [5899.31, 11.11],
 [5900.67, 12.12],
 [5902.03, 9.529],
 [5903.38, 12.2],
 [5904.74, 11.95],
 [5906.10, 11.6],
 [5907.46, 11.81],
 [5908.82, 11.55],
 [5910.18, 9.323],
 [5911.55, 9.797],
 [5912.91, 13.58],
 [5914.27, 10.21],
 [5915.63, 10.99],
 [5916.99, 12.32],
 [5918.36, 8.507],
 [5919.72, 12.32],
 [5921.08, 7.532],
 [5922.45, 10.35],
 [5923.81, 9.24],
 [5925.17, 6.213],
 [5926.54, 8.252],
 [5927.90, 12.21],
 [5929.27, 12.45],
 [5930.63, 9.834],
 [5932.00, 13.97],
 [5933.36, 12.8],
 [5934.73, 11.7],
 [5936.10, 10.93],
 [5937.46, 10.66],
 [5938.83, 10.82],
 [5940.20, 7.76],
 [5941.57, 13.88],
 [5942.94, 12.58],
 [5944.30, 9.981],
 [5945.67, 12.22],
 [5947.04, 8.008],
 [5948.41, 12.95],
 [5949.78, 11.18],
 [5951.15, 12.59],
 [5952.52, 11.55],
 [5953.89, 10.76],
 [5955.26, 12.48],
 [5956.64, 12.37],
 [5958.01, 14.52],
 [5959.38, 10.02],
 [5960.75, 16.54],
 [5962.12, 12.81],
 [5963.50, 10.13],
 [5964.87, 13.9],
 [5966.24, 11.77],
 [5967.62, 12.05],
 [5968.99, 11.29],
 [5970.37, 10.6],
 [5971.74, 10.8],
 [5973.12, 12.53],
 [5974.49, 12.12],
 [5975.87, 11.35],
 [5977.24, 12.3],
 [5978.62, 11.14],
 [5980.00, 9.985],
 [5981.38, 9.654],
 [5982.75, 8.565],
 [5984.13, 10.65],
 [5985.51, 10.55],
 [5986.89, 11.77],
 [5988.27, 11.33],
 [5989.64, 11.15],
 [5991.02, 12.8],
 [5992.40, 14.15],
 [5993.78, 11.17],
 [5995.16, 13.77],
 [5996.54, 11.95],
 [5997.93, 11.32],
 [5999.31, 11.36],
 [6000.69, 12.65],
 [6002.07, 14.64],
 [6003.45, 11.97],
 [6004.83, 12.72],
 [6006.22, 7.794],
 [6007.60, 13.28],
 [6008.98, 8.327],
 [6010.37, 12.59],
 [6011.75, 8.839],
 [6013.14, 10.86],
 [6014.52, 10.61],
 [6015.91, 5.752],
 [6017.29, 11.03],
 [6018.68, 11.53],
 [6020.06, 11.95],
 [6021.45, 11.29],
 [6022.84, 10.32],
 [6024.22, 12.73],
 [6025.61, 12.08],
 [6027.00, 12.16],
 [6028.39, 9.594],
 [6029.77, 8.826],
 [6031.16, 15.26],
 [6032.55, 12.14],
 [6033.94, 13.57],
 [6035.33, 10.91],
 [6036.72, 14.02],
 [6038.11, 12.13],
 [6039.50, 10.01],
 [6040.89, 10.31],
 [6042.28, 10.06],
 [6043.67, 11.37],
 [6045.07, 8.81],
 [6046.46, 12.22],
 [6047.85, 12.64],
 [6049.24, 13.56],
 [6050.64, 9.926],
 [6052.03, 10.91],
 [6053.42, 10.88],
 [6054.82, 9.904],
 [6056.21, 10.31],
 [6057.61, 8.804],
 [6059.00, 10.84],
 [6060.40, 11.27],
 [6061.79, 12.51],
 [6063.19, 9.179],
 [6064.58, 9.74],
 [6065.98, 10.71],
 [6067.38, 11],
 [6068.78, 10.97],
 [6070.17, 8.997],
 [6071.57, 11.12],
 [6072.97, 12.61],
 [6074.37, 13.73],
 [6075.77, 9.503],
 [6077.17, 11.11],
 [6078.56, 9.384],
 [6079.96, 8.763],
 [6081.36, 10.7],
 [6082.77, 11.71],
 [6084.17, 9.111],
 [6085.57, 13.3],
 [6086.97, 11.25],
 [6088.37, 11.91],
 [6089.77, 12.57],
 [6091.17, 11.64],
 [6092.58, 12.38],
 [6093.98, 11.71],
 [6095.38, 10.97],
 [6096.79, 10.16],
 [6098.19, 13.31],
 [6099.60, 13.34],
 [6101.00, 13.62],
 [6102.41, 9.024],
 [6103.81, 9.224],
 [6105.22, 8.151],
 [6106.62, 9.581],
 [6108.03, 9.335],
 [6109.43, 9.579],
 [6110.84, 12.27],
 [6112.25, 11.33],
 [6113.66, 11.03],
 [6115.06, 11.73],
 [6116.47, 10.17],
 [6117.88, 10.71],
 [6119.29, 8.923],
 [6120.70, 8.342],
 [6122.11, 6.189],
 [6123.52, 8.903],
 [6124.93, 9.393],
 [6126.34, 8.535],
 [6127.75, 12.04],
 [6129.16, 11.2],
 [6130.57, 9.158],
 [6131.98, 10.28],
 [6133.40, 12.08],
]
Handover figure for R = -0.10 mag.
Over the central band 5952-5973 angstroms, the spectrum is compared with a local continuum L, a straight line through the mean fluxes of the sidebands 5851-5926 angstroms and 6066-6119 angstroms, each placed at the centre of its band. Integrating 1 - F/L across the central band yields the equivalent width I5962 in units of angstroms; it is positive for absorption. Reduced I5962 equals -2.35 angstroms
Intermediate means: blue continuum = 10.9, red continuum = 11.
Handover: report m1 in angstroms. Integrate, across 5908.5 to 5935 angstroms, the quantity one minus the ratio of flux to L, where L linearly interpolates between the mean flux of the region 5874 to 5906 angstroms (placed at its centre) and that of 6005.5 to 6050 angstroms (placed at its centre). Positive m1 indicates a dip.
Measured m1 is 1.4 angstroms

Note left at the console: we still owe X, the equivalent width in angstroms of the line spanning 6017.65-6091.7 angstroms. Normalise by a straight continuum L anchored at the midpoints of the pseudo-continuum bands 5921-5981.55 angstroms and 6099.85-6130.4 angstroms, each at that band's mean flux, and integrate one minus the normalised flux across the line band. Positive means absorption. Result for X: -4.66 angstroms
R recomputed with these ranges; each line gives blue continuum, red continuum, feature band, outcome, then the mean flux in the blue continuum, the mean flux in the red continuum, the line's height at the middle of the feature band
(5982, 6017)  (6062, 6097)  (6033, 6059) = -0.004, 11.2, 11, 11.1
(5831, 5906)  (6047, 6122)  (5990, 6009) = -0.108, 11.2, 10.8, 11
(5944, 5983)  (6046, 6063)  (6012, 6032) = 0.031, 11.6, 11.1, 11.3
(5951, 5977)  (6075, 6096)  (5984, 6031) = 0.039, 12.1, 11.1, 11.7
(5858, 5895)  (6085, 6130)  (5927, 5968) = -0.078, 11.2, 10.7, 11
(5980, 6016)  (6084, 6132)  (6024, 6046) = -0.044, 11.2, 10.6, 11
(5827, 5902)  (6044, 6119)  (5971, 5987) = 0.012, 11.2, 10.9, 11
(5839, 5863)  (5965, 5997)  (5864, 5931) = -0.024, 10.5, 11.5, 10.9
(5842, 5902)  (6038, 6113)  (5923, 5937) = 0.030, 11.1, 10.9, 11.1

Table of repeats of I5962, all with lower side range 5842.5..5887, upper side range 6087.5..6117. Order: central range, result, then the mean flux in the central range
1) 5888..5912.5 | 0.4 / 11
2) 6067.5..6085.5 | 0.6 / 10.7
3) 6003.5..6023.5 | 1.1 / 10.5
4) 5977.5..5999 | -0.4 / 11.3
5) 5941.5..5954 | -0.4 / 11.5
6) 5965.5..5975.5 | -0.4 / 11.6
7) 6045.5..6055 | -0.3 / 11.4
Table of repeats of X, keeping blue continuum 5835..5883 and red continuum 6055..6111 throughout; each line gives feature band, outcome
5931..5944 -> -0.5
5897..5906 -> -0.2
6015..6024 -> 0.4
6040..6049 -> -0.1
